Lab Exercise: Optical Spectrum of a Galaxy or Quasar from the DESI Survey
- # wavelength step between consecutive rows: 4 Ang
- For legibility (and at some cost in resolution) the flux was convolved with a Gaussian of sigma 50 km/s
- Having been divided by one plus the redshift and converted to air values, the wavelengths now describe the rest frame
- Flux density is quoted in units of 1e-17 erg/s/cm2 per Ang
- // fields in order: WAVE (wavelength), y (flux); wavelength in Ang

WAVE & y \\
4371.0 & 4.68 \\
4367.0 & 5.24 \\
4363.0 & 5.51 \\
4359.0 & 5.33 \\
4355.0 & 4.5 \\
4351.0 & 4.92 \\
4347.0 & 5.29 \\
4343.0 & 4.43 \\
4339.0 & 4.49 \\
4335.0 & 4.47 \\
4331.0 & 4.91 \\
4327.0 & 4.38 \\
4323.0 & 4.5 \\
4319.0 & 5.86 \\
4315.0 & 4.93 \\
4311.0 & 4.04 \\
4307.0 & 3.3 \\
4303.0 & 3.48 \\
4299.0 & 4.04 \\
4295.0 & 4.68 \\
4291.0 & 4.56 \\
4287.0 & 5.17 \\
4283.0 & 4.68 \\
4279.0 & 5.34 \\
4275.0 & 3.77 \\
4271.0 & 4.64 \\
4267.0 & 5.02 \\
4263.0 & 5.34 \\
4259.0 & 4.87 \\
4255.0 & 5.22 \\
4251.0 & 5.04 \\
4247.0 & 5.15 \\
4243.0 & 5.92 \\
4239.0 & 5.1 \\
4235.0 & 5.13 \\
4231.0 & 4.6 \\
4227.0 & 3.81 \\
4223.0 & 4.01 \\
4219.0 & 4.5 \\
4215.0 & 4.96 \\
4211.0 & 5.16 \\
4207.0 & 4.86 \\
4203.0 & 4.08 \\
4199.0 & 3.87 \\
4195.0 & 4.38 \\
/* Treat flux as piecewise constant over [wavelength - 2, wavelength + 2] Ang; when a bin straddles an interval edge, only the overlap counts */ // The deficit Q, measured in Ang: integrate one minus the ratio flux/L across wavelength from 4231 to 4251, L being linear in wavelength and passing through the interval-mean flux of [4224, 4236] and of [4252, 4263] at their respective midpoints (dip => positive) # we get -2.3 Ang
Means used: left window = 4.42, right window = 5.1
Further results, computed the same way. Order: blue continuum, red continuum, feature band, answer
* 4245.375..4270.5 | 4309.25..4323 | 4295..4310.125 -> 3.5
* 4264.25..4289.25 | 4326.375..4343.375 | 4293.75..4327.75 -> 2.2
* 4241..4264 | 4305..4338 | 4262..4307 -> 3.6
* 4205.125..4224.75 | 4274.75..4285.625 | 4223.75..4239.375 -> 0.5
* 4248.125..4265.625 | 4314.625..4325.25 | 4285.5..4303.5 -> 2.4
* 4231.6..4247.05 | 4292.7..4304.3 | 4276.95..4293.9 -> -2.1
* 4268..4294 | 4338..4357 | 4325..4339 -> 0.5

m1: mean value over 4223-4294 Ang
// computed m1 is 4.88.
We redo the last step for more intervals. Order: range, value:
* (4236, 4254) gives 5.29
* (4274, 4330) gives 4.5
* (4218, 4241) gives 4.53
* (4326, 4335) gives 4.64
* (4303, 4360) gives 4.61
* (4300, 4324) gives 4.33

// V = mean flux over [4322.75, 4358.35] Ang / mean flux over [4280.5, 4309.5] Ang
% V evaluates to 1.09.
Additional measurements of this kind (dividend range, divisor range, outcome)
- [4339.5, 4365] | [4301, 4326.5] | 1.14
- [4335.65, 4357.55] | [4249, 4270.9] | 0.93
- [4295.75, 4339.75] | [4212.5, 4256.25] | 0.91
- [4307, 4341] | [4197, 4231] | 1.04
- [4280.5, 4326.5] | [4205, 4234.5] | 0.98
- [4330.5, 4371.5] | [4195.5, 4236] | 1.09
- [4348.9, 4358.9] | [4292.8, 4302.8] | 1.15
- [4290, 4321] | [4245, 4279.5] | 0.89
